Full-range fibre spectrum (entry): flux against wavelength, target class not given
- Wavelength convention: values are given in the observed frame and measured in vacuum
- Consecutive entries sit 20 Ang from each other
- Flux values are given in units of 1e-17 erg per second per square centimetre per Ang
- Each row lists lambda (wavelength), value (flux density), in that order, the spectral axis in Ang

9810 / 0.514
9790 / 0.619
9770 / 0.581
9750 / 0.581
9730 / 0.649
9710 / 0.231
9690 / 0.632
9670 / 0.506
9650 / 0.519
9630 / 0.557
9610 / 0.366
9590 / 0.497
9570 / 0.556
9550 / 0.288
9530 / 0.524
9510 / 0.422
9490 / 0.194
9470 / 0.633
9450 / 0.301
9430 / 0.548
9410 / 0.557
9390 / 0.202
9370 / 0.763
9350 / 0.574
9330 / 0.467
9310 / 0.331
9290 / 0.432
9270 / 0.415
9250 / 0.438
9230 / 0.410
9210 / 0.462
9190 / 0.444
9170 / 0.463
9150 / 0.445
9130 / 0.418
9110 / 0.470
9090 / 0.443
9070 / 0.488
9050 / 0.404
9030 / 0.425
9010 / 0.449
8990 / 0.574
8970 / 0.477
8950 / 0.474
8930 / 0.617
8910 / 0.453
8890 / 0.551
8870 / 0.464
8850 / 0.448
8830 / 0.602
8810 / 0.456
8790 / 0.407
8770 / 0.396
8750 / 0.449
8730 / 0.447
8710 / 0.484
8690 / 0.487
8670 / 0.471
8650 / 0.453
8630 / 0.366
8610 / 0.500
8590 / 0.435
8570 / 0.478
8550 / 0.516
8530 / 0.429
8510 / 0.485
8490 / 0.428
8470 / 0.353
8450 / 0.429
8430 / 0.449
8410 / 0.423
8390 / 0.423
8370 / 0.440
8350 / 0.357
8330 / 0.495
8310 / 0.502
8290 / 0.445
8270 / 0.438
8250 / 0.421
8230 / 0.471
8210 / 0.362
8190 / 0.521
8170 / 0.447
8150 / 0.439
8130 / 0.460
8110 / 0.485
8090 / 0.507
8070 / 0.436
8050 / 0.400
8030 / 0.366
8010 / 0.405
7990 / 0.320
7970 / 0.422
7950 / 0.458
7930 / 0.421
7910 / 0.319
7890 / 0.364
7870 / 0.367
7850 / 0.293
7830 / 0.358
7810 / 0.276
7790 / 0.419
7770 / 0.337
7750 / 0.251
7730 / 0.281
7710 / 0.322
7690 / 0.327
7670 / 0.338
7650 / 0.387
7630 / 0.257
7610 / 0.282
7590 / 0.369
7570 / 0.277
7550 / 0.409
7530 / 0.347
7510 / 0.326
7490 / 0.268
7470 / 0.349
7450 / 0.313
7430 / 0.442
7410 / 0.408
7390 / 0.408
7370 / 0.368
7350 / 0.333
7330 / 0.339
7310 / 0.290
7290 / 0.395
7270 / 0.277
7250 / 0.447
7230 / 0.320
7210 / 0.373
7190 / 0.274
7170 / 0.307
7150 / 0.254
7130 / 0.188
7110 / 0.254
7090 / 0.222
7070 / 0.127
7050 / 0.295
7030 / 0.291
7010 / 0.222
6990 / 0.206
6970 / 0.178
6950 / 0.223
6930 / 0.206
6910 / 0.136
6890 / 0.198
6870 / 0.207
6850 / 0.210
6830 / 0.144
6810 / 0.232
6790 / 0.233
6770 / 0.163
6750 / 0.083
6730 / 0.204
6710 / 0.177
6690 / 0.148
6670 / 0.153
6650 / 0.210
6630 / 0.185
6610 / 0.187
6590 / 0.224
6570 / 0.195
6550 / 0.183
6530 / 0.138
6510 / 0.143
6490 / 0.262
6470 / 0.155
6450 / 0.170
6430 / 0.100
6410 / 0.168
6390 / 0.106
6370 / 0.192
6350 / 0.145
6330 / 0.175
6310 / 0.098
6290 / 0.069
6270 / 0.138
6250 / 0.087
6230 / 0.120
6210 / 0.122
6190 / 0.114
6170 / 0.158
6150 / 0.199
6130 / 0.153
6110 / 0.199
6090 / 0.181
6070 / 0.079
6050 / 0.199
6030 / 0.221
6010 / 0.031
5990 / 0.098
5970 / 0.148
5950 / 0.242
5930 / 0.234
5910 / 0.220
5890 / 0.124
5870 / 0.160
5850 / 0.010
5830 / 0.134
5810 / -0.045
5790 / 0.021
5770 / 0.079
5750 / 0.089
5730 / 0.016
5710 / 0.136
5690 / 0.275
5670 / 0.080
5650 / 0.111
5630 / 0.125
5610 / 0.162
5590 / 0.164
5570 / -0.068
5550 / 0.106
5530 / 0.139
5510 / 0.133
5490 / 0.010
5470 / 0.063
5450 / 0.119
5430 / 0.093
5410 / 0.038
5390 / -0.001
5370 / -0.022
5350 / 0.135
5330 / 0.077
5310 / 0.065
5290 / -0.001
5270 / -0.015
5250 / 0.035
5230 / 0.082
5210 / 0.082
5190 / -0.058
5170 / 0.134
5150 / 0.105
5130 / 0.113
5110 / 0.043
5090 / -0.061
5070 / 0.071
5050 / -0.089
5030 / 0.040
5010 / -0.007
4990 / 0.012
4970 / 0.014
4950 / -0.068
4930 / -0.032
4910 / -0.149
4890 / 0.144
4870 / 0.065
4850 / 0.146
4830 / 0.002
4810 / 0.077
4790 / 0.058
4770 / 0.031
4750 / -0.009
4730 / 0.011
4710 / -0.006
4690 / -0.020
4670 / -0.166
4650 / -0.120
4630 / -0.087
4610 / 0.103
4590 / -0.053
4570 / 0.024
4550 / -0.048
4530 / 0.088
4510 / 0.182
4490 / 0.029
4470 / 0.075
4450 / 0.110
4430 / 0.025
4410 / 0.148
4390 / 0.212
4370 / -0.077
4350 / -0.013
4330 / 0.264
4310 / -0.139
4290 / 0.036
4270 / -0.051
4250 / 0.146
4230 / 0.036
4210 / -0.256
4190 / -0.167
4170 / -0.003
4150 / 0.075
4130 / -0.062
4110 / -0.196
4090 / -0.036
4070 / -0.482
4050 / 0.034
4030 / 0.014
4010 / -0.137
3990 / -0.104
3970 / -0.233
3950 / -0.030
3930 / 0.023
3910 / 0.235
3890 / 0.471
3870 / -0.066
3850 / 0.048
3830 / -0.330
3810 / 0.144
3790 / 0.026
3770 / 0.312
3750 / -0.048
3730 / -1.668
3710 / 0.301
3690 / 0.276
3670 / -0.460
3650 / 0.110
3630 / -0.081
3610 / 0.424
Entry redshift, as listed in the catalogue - 0.800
